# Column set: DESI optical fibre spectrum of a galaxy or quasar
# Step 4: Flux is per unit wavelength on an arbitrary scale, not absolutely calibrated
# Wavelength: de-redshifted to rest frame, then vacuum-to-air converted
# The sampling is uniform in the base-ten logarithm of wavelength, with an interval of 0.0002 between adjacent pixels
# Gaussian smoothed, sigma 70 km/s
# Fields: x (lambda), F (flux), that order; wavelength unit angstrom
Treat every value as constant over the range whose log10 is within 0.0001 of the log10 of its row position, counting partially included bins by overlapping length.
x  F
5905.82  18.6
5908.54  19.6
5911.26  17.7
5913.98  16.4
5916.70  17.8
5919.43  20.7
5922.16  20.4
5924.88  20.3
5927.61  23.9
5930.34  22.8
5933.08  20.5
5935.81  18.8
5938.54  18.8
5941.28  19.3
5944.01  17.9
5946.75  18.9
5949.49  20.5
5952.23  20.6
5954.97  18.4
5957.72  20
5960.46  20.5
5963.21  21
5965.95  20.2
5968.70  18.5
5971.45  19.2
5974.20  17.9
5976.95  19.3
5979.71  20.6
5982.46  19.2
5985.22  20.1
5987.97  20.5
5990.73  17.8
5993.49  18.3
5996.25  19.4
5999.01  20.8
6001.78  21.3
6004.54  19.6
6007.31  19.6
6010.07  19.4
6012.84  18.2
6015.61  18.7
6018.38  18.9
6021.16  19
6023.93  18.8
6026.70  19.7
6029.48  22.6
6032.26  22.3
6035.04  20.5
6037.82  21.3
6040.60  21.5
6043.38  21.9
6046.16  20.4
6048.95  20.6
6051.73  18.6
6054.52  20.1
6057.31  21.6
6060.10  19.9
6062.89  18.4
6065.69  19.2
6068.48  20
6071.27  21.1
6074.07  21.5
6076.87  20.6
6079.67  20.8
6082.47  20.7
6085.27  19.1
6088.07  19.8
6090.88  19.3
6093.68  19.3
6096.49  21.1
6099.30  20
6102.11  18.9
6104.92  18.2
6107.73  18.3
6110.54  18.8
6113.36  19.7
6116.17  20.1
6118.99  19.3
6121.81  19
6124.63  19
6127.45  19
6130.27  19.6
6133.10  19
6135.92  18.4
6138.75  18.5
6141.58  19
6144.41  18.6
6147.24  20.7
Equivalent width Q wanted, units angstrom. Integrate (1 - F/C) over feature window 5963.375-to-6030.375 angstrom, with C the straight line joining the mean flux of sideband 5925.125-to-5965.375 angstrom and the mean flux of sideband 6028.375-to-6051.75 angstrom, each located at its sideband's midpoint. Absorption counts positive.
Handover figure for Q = 4.0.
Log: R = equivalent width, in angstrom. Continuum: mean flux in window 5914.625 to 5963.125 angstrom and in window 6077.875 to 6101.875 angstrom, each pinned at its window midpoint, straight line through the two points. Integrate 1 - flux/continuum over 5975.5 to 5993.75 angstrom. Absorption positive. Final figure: 0.47 angstrom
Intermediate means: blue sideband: 20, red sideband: 20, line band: 19.5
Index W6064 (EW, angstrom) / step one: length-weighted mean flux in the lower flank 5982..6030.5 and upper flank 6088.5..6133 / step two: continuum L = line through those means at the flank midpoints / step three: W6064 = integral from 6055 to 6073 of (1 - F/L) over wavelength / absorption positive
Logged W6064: -0.6 angstrom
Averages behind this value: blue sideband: 19.5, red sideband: 19.3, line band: 20.1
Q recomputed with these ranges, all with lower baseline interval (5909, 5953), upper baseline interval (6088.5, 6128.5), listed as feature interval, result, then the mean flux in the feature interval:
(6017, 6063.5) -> -2.25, 20.4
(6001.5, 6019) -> 0.21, 19.3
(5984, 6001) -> 0.01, 19.5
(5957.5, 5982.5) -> -0.05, 19.6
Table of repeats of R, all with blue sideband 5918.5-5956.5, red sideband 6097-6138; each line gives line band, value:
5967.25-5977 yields 0.62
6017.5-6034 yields -0.53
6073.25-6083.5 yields -0.81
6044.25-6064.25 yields -0.53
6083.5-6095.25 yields -0.10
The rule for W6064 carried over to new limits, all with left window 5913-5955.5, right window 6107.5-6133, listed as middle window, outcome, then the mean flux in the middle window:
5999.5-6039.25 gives -1.0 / 20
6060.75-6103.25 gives -1.4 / 20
